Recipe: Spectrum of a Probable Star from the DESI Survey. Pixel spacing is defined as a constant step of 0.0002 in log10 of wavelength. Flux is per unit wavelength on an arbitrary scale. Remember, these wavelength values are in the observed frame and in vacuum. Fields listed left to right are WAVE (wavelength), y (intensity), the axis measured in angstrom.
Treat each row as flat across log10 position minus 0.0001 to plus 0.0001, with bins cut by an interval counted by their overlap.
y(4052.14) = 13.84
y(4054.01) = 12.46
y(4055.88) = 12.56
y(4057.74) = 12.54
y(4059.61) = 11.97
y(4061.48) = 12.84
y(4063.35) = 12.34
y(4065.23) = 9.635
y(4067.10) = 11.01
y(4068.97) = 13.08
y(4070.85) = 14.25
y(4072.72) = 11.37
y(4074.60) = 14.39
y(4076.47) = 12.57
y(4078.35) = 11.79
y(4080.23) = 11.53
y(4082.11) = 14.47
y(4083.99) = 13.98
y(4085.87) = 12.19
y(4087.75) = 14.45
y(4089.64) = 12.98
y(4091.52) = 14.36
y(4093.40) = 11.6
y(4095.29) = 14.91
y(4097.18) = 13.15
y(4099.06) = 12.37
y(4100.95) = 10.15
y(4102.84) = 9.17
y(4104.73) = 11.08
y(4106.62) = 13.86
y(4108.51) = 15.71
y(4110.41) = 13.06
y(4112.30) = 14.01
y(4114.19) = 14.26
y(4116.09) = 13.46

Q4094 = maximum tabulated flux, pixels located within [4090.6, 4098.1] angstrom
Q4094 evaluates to 14.91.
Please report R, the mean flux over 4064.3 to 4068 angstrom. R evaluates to 10.3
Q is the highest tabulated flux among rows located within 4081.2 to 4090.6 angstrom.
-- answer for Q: 14.47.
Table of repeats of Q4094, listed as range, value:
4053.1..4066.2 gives 12.84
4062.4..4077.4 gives 14.39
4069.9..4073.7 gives 14.25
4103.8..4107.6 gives 13.86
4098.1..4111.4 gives 15.71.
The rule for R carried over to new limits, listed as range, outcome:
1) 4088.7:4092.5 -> 13.7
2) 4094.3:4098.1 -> 14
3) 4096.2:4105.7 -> 11.2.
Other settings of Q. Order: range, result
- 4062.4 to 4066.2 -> 12.34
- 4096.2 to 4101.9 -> 13.15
